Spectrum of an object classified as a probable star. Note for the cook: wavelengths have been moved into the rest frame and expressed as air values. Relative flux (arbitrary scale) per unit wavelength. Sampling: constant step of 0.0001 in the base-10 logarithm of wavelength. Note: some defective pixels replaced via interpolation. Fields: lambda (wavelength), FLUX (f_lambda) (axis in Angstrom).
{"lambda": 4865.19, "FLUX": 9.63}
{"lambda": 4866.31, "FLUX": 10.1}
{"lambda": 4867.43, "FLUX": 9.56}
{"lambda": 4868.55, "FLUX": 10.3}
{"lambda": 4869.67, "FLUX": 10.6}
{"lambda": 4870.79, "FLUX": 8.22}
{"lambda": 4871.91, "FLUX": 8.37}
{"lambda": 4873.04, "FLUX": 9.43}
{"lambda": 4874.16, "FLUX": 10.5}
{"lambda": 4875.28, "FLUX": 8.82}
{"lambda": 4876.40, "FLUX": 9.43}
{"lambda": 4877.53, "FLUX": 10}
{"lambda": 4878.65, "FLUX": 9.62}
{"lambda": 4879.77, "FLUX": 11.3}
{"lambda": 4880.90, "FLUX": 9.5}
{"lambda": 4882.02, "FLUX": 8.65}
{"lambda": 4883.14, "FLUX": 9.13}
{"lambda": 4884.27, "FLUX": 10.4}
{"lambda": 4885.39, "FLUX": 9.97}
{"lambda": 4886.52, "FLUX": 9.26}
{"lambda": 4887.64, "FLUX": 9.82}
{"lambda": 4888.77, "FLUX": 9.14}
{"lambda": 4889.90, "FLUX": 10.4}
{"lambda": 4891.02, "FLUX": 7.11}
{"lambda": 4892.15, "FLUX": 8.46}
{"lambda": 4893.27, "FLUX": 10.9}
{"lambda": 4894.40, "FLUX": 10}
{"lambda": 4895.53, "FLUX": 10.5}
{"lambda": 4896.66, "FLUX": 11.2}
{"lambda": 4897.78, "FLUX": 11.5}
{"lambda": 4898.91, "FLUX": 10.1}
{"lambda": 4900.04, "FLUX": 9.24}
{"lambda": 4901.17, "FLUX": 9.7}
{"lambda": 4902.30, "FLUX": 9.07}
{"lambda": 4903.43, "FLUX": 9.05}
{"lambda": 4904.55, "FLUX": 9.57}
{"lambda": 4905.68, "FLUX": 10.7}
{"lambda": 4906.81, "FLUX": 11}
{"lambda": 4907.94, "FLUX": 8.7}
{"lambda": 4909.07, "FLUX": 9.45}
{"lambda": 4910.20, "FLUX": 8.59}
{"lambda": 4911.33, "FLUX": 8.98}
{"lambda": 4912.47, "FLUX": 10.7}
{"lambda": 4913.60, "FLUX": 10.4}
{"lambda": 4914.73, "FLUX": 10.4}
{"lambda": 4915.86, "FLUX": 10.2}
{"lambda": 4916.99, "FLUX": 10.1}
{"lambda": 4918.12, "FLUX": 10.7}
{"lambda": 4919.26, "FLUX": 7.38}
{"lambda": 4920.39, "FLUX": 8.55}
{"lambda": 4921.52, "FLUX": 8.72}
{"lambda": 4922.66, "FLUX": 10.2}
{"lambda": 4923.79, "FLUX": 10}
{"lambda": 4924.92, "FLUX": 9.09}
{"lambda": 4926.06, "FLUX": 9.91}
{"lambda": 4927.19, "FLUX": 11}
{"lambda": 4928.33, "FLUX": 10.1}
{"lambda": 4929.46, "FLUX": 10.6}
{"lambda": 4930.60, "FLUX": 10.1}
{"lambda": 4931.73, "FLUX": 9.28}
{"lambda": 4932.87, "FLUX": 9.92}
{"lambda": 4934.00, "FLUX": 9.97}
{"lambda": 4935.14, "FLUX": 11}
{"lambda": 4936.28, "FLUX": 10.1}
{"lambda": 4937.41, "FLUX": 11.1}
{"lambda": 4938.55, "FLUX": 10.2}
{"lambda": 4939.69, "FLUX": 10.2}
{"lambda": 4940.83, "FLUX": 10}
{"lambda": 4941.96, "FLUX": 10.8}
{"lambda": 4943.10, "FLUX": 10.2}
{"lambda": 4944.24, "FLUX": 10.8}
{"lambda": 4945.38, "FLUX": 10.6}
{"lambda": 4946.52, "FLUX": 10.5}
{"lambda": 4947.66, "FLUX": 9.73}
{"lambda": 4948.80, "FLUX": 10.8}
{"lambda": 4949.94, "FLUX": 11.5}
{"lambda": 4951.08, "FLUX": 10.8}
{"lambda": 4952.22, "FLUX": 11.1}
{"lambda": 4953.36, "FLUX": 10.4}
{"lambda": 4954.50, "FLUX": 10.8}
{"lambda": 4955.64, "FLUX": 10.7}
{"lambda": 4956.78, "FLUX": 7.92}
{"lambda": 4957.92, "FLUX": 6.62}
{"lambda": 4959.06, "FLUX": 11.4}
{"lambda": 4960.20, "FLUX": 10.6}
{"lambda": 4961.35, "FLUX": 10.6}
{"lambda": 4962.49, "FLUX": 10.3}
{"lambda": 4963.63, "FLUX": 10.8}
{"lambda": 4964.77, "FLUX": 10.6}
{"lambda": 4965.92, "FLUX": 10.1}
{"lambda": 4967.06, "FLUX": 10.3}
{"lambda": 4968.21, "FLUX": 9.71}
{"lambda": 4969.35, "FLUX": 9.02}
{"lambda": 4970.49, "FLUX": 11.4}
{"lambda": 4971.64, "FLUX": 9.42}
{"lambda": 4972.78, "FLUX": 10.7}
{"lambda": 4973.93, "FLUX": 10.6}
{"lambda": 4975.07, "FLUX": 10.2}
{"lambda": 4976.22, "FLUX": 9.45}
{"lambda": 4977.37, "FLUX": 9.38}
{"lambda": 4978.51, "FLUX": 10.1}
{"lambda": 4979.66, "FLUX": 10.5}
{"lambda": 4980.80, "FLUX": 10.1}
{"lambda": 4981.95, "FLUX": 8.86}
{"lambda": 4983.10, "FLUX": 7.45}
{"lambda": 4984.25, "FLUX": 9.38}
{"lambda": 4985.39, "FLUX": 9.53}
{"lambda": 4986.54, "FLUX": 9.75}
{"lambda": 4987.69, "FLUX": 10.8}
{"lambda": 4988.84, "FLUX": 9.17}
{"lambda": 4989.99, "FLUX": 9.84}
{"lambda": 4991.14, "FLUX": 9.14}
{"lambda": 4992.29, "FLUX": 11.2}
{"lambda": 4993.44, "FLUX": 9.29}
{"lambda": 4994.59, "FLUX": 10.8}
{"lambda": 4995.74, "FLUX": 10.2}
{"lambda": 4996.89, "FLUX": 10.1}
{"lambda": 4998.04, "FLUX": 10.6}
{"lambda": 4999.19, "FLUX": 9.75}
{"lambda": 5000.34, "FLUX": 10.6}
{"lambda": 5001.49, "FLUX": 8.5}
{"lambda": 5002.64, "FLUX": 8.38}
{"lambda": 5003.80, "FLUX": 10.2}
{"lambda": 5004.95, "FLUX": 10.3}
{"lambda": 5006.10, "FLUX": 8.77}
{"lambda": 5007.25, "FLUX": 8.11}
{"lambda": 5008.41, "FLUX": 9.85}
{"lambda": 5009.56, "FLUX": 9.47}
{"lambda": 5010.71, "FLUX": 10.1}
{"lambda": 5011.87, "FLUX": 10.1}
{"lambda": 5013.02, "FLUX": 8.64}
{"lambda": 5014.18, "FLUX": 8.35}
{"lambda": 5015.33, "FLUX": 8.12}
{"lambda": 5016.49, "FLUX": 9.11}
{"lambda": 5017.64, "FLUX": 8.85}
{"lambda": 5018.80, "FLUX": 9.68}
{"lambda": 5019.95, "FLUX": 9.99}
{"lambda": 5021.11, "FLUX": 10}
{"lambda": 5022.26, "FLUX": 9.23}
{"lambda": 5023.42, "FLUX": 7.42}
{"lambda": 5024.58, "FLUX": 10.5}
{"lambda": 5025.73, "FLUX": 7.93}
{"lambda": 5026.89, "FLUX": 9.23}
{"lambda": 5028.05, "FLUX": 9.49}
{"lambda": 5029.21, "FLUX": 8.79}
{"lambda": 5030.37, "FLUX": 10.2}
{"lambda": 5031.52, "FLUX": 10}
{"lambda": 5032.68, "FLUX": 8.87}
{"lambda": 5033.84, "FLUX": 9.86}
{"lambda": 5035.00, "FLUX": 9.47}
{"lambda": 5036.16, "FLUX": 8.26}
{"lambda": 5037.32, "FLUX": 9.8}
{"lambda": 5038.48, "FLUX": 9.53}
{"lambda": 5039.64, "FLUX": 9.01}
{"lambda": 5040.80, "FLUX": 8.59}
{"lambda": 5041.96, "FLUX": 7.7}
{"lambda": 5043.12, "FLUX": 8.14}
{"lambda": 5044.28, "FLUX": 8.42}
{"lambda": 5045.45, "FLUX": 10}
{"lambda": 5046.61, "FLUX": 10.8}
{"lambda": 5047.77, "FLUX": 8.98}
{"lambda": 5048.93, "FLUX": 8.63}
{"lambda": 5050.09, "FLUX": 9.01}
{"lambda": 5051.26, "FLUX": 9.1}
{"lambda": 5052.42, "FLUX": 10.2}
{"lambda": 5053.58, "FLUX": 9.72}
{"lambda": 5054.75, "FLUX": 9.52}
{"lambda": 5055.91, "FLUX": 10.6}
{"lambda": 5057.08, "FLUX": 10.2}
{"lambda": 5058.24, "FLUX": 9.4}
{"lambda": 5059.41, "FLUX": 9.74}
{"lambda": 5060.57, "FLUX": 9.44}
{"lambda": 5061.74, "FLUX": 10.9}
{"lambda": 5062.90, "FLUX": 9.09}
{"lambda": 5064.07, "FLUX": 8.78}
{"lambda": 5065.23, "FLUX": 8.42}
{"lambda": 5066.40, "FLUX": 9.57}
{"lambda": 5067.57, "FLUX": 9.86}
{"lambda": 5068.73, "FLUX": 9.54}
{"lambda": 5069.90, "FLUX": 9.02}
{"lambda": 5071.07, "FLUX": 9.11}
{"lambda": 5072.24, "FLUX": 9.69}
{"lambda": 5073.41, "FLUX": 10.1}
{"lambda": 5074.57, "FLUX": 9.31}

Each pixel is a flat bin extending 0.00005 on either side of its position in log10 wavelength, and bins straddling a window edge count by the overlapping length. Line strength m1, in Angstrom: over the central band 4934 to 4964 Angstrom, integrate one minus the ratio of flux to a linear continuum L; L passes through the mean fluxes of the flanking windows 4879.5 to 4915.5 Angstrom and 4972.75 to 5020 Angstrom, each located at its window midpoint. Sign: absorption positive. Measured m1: -2.1 Angstrom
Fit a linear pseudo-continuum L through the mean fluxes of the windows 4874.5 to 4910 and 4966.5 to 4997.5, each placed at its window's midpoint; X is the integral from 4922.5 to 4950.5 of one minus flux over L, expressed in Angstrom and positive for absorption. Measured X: -1.5 Angstrom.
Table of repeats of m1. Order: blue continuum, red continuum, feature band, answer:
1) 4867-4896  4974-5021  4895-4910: -0.56 Angstrom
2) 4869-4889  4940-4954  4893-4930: 0.66 Angstrom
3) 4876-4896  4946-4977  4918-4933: 0.45 Angstrom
